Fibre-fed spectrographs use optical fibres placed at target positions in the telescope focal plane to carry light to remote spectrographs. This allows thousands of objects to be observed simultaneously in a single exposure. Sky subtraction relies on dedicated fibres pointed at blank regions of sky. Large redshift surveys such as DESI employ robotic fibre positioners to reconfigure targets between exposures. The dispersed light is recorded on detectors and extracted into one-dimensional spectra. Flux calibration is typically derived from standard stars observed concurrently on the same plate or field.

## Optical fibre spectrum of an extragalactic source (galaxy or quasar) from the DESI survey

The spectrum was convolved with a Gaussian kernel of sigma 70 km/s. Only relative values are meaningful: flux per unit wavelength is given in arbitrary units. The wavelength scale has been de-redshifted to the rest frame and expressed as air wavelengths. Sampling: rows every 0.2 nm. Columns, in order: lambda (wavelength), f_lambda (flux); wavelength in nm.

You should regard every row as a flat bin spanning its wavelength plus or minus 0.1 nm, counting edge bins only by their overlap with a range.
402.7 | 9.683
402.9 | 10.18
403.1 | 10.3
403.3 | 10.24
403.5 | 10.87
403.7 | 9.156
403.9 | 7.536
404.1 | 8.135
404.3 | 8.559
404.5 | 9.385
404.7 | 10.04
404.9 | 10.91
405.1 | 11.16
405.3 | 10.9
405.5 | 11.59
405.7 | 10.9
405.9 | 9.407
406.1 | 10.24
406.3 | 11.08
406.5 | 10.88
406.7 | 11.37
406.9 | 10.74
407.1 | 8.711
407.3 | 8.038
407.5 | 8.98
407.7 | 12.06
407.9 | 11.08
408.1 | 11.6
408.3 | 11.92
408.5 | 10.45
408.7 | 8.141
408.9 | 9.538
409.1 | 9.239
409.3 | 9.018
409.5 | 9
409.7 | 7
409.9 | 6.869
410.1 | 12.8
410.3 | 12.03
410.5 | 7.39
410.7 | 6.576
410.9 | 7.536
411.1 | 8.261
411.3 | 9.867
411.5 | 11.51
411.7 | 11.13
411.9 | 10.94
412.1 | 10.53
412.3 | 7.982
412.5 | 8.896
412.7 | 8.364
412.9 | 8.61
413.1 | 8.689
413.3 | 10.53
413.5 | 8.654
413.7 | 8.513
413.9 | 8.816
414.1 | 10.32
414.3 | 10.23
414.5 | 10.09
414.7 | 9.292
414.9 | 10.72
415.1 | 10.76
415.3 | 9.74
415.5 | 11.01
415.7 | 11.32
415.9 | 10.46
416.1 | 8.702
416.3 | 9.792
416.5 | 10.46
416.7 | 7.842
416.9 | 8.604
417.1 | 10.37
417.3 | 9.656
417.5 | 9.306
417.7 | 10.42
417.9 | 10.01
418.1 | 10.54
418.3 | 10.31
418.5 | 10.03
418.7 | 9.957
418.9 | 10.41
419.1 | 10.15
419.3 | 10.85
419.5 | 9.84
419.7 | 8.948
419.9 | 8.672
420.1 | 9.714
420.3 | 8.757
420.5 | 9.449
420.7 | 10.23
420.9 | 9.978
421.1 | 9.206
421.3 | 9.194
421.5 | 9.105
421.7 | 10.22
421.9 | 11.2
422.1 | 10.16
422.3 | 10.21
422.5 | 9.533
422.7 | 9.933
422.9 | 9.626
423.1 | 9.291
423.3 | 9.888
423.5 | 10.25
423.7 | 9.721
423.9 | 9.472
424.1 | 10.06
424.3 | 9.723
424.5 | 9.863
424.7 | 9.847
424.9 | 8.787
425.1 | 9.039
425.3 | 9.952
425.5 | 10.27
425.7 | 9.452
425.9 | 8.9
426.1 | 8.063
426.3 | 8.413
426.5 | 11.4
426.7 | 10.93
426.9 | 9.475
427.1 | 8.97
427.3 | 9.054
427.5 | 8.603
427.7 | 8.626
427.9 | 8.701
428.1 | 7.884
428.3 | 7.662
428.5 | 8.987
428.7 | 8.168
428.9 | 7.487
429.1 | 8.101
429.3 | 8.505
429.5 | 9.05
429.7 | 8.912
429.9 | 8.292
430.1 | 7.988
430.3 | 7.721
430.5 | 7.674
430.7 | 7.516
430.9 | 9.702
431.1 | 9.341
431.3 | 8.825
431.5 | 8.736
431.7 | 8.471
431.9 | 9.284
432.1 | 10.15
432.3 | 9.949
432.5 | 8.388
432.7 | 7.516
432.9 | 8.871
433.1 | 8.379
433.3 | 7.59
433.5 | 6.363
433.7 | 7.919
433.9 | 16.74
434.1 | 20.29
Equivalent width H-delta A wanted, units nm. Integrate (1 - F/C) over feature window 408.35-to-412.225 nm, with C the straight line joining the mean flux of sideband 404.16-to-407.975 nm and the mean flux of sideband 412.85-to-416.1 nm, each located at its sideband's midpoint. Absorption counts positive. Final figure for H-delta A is 0.262 nm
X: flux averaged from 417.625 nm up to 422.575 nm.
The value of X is 9.88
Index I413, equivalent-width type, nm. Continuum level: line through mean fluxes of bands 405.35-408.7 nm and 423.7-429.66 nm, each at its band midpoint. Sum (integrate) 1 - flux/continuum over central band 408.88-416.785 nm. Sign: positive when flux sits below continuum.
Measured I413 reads 0.47 nm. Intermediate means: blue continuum 10.5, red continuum 9.09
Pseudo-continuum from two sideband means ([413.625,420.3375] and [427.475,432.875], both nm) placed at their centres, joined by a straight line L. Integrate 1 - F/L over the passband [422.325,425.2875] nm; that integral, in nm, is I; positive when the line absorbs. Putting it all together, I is -0.16 nm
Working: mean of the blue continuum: 9.86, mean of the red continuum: 8.53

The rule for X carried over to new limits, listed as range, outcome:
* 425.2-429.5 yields 8.94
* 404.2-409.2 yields 10.3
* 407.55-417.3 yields 9.65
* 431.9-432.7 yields 9.22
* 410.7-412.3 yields 9.63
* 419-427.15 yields 9.68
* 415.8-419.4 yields 9.88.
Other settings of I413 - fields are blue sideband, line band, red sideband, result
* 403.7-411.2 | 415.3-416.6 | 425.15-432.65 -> -0.12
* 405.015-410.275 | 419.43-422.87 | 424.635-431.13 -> -0.15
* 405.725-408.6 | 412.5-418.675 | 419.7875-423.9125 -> 0.19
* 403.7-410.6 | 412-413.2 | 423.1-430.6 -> 0.10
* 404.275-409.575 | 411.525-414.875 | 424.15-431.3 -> 0.09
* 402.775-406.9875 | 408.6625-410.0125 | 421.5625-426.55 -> 0.22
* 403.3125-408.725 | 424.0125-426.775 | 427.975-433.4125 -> -0.24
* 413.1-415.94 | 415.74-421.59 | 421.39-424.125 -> 0.14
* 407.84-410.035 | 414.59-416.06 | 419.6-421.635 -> -0.16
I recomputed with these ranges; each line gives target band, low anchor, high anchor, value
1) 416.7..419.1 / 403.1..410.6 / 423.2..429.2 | -0.10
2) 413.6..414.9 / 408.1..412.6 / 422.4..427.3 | -0.02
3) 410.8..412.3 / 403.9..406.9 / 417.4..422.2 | 0.04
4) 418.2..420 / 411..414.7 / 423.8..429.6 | -0.11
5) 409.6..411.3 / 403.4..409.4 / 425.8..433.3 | 0.20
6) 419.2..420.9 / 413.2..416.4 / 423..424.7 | 0.05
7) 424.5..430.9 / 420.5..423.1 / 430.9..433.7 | 0.24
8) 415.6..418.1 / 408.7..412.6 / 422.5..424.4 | -0.07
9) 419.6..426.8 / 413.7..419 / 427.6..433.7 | -0.35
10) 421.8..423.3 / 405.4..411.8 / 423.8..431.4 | -0.13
